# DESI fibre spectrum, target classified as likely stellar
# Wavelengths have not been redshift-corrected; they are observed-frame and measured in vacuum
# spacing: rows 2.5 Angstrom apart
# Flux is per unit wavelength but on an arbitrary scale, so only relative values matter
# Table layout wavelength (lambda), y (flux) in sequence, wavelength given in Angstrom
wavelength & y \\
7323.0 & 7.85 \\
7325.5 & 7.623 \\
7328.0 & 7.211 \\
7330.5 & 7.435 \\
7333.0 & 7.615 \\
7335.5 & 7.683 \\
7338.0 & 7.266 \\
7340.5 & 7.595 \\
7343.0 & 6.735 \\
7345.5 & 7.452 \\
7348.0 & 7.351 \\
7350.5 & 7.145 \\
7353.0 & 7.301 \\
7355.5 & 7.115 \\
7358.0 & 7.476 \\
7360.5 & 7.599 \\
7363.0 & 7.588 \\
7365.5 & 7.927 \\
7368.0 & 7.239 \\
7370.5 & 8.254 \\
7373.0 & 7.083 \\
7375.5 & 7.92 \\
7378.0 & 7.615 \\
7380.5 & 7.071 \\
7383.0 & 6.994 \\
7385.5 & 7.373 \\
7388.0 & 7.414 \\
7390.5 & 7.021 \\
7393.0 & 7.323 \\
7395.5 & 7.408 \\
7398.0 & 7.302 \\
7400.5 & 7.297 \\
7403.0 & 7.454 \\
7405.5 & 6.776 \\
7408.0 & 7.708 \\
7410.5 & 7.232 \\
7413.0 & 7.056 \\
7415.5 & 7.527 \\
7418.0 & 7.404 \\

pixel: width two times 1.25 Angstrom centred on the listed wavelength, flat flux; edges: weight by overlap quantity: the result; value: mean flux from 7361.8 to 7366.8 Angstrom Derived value 7.75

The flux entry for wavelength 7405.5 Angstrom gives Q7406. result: 6.776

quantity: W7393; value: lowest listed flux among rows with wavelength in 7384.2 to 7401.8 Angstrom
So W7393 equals 7.021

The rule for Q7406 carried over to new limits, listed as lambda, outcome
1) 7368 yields 7.239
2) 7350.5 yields 7.145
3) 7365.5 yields 7.927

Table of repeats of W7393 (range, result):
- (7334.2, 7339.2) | 7.266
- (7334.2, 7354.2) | 6.735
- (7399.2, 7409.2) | 6.776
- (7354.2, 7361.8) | 7.115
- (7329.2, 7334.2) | 7.435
